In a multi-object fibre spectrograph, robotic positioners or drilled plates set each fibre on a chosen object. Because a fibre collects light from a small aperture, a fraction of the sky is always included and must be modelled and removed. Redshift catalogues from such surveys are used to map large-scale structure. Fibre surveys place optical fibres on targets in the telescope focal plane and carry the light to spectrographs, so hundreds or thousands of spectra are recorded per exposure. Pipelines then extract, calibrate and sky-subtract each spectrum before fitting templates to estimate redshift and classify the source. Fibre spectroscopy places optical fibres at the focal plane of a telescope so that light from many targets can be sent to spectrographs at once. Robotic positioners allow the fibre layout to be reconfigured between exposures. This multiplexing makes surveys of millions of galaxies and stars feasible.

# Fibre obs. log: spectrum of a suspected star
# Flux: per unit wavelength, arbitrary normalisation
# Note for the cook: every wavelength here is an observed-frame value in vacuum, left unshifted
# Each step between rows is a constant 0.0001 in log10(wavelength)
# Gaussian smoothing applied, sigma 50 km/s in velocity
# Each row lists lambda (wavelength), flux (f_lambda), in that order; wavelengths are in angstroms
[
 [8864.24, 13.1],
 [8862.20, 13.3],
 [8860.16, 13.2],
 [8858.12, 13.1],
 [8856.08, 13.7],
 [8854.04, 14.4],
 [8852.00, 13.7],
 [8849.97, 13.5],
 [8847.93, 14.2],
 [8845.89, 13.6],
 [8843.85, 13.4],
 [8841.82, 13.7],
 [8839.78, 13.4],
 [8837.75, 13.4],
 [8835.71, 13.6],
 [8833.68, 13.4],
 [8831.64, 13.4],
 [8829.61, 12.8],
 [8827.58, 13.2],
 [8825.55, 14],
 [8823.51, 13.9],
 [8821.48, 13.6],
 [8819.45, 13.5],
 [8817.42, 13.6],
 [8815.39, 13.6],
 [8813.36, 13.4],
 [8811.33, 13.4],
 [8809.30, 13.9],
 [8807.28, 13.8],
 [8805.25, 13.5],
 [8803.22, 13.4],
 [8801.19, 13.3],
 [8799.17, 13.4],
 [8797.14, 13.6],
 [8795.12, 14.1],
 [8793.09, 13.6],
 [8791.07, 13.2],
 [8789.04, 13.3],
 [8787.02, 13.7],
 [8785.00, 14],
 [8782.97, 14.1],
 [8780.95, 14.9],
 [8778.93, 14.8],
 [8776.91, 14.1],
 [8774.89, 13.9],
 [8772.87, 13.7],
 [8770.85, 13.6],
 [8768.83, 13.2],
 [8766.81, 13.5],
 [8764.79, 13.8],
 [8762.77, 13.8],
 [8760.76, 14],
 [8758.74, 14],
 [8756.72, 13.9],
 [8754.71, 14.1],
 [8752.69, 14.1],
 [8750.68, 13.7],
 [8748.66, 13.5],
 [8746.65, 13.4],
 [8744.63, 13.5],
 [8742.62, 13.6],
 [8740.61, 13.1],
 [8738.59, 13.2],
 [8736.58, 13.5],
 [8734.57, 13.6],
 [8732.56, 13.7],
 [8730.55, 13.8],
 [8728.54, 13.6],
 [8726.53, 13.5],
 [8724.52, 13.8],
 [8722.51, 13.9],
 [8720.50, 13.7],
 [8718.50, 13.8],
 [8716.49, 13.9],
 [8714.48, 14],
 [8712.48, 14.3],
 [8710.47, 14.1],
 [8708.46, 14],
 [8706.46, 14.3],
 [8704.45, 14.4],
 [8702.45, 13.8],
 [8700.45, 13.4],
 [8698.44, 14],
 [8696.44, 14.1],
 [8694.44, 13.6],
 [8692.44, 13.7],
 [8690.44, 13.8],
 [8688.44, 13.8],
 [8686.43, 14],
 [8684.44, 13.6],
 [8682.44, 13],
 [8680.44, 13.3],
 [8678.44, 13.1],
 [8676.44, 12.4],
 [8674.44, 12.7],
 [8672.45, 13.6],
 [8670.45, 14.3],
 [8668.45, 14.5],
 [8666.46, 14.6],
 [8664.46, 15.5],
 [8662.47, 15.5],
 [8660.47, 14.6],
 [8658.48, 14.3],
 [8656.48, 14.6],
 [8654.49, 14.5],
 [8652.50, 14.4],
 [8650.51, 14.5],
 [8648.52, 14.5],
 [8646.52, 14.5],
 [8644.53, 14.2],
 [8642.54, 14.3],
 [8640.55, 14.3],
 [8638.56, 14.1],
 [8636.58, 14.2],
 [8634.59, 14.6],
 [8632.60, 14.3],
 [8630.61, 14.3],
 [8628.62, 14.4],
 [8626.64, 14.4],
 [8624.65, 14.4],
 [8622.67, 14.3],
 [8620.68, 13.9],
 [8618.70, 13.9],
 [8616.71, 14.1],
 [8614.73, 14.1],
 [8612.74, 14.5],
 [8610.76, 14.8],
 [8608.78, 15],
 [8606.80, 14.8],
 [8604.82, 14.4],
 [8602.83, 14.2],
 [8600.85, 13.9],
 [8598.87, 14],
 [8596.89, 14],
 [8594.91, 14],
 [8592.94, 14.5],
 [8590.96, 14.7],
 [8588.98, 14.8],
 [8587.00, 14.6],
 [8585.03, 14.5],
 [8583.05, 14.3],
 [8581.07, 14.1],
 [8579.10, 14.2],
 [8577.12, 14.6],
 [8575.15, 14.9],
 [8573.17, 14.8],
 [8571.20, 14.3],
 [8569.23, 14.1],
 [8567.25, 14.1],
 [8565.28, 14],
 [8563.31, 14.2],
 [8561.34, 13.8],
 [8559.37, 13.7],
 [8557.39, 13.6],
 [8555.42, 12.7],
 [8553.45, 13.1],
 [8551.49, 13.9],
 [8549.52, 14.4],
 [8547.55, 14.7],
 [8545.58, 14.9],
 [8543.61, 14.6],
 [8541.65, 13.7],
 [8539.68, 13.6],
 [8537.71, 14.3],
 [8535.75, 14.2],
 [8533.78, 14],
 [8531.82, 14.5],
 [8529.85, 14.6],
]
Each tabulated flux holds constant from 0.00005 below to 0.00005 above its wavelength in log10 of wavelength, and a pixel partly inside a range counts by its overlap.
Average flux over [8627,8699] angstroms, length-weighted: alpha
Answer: 14.1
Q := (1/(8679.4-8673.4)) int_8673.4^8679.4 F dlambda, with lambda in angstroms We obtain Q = 12.7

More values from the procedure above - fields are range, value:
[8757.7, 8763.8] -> 13.9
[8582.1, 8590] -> 14.5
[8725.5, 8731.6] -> 13.6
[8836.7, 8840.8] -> 13.4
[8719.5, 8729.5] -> 13.7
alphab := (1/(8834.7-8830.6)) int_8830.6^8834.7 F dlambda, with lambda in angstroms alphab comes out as 13.4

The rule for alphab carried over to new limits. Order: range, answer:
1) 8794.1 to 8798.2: 13.8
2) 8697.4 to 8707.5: 14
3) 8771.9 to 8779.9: 14.1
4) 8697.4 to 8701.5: 13.7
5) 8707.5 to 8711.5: 14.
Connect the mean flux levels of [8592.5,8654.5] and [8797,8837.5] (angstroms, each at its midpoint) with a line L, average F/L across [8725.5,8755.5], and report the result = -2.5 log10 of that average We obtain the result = 0.02 mag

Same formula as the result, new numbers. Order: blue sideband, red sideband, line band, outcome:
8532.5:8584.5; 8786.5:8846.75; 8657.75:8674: -0.05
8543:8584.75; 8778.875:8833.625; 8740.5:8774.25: 0.00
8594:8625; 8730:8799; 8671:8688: 0.06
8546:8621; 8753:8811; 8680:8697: 0.03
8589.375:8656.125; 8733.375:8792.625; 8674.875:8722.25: 0.02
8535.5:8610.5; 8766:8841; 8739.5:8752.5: 0.02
